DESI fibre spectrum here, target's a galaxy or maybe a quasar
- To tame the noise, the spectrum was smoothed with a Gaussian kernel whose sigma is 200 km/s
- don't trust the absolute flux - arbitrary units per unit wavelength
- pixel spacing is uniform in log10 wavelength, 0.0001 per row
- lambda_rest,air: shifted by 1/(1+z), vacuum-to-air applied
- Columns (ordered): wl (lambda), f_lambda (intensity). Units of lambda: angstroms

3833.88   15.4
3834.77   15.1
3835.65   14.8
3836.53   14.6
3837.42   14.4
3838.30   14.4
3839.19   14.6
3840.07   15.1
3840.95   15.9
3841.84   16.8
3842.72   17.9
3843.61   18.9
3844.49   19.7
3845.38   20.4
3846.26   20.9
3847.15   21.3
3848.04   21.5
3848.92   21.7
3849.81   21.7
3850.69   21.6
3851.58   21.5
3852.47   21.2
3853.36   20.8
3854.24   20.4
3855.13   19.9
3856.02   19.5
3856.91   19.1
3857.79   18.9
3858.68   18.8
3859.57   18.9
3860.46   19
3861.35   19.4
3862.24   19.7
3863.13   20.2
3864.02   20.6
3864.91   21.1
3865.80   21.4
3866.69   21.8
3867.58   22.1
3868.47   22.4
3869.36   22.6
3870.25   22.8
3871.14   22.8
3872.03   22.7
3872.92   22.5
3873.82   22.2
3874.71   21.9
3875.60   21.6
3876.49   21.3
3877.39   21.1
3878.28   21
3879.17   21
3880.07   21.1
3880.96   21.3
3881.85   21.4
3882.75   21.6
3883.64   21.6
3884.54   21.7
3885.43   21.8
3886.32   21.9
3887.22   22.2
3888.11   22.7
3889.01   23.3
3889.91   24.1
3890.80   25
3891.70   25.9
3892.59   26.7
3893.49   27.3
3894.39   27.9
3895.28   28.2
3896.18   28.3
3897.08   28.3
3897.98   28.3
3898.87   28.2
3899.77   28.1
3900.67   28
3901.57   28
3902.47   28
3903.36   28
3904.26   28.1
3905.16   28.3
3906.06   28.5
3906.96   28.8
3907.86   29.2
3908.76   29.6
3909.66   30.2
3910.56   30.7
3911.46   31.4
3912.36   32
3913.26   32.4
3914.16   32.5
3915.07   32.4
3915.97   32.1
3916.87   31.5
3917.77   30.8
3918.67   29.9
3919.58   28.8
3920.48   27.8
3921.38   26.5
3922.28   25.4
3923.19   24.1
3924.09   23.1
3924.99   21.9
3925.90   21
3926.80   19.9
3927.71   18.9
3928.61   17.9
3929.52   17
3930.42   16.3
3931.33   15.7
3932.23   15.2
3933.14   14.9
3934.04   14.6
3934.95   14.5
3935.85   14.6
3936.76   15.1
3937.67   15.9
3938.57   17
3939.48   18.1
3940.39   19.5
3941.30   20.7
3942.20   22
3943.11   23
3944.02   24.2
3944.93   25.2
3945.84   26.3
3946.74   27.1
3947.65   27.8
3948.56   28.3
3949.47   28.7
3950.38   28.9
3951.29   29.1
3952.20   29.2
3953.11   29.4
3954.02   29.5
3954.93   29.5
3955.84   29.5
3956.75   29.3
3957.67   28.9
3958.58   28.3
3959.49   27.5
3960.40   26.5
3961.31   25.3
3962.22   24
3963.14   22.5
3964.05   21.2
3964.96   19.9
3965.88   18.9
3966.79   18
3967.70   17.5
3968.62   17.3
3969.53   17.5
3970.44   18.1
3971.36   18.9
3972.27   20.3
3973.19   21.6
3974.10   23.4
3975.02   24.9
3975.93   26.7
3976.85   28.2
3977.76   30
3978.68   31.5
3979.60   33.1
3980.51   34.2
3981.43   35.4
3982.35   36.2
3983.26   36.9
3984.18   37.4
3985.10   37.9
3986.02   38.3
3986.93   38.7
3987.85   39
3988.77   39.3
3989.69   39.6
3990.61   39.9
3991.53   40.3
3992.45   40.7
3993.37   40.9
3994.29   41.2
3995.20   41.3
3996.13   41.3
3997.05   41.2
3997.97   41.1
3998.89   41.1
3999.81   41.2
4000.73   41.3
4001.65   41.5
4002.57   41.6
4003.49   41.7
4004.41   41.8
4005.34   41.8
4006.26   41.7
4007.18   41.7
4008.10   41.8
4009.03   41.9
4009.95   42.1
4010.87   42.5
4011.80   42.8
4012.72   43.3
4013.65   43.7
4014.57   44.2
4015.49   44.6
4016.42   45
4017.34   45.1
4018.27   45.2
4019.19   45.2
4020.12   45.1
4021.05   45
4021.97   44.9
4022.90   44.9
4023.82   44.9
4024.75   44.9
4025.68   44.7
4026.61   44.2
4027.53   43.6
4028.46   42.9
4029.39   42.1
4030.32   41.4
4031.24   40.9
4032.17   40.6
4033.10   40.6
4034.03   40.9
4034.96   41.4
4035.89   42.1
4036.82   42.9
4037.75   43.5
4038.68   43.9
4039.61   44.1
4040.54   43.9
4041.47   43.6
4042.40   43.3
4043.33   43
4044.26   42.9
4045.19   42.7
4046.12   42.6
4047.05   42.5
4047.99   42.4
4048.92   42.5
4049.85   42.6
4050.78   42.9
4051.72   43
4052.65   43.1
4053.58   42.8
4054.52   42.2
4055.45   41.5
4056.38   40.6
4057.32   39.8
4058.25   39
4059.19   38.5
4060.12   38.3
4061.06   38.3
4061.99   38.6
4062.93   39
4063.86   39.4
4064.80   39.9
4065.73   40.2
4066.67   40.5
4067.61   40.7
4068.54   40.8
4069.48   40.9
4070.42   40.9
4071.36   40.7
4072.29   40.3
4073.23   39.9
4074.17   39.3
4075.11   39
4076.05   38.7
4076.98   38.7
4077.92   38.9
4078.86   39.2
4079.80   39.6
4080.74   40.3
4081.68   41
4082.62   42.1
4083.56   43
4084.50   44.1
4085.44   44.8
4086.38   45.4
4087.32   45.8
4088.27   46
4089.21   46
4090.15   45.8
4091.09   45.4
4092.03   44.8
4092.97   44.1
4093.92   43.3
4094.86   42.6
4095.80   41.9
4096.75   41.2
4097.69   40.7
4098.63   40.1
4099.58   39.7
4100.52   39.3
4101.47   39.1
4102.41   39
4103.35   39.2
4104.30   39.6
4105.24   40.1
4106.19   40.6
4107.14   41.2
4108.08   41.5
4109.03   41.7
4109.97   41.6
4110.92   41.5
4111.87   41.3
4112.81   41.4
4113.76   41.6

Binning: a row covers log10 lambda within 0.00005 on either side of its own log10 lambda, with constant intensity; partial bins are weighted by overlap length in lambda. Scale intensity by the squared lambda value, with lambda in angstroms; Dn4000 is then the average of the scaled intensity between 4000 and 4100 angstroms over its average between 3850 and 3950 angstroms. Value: 1.94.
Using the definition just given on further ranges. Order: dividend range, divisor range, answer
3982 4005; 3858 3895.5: 1.92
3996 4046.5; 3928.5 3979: 1.95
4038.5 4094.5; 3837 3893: 2.22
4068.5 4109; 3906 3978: 1.85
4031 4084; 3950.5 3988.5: 1.55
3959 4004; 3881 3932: 1.28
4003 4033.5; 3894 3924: 1.57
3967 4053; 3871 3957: 1.67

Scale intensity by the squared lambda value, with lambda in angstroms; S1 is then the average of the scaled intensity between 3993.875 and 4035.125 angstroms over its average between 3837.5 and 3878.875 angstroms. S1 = 2.3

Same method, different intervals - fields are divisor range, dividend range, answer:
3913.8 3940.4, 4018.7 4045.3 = 2.10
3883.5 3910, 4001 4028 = 1.74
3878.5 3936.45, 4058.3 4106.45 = 1.80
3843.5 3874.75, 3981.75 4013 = 2.08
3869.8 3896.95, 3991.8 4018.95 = 1.94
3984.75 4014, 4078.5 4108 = 1.07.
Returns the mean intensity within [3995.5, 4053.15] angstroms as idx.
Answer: 42.8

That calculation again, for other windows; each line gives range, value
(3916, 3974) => 22.9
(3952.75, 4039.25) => 36.3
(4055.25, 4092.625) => 41.2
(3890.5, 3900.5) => 27.5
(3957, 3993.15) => 28.9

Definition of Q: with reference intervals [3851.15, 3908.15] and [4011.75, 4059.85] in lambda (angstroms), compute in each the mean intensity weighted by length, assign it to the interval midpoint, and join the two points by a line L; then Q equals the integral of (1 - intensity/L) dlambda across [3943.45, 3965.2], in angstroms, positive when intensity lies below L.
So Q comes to 3.8 angstroms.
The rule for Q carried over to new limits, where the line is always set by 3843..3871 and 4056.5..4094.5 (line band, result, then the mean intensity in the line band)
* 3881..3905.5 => -1.49 angstroms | 25.6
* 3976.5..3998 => -3.03 angstroms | 37.6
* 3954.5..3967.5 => 2.40 angstroms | 24.8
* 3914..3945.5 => 6.32 angstroms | 21.8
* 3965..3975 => 3.80 angstroms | 19.4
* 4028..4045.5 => -2.25 angstroms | 42.5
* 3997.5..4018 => -4.45 angstroms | 42.5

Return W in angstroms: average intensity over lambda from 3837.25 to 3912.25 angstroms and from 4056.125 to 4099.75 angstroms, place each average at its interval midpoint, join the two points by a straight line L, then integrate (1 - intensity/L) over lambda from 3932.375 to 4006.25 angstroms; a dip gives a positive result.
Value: 5.9 angstroms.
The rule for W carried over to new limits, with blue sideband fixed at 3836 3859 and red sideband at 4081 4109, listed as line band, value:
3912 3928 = -1.04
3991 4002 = -2.70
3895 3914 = -3.79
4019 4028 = -2.33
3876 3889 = 0.35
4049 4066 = -0.82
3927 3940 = 5.20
